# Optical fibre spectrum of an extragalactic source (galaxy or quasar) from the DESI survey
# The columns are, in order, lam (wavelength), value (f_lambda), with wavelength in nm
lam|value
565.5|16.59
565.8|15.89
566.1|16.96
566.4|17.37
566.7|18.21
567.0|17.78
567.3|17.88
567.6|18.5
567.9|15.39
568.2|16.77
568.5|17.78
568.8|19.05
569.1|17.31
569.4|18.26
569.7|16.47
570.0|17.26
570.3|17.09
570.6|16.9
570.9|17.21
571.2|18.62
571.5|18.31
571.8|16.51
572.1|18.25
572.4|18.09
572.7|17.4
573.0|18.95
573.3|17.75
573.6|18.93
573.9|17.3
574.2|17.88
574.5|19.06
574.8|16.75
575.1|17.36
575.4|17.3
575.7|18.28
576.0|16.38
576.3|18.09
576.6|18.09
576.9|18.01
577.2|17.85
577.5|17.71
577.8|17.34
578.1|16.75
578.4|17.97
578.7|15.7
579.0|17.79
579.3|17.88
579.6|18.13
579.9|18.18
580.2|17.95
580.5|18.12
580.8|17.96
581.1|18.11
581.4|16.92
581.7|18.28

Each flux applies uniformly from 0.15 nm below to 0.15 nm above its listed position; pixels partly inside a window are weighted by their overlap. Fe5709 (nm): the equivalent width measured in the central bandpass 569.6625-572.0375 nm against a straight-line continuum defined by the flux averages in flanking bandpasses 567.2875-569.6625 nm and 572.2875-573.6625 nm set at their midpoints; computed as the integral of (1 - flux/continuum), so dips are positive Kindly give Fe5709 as 0.07 nm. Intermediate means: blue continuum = 17.5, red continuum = 18.2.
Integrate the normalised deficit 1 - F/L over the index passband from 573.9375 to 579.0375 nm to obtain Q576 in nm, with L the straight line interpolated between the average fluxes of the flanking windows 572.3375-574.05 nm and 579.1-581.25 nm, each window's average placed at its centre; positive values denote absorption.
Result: 0.147 nm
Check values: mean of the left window 18.1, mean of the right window 18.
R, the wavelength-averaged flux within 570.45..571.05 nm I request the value 17.1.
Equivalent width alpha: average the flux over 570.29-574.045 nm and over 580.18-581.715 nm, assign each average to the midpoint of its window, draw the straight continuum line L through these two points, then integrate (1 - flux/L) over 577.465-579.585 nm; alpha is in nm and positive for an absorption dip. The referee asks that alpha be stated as 0.060 nm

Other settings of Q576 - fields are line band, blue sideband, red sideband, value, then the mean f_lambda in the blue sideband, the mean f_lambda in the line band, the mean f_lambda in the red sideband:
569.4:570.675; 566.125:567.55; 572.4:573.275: 0.061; 17.8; 17.1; 18.1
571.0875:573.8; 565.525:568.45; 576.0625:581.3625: -0.100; 17.2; 18.1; 17.7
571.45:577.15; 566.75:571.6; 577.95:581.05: -0.071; 17.5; 17.8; 17.7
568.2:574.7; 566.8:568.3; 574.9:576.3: -0.167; 17.3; 17.8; 17.4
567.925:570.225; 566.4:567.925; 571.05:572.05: 0.045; 17.7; 17.4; 17.9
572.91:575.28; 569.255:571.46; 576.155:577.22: -0.024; 17.4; 18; 18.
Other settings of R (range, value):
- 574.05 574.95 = 17.9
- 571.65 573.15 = 17.8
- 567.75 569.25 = 17.3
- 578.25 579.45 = 17.3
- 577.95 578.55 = 17.4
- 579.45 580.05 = 18.2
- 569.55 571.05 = 17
